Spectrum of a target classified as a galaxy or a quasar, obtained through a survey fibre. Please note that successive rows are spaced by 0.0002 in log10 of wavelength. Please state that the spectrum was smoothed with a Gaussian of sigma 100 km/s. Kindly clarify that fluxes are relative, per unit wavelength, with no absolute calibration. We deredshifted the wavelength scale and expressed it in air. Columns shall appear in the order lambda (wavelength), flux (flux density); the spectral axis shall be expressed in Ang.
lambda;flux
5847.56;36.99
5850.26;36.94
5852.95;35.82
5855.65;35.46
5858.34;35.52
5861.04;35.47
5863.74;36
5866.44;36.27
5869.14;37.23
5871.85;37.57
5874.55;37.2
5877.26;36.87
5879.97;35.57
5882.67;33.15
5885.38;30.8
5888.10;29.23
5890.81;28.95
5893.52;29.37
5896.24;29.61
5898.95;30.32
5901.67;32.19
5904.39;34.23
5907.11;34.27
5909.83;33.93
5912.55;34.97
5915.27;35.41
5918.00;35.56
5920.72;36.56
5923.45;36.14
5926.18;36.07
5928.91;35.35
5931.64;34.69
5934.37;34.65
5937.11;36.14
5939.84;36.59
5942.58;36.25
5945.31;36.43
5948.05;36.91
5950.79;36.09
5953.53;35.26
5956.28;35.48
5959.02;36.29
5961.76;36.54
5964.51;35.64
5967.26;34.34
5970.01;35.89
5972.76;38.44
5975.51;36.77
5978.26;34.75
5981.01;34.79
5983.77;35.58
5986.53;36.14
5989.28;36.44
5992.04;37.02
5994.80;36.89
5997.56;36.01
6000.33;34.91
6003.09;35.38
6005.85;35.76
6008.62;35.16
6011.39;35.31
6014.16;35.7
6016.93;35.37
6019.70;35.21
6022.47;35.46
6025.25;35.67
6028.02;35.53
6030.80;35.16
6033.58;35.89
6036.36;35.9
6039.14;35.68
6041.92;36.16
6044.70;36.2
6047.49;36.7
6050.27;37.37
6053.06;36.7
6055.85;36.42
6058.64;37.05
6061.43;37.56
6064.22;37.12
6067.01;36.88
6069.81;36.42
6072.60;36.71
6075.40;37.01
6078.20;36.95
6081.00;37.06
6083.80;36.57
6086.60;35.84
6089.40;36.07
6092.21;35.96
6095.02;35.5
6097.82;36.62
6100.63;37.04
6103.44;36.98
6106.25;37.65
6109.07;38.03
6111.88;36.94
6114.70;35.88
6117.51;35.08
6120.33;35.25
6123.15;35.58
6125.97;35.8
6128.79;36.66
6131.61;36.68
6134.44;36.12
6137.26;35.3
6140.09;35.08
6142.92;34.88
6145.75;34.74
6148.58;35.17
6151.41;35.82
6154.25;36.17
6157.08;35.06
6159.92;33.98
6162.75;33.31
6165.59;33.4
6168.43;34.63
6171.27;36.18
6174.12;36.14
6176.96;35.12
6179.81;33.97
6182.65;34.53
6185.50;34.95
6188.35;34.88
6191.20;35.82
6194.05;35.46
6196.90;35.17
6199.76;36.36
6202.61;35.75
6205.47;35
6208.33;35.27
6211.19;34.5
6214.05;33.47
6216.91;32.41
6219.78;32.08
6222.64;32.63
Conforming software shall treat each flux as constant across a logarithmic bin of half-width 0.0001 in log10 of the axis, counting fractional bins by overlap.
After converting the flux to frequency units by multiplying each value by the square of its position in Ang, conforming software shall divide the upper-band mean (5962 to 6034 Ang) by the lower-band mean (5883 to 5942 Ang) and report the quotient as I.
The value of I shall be 1.1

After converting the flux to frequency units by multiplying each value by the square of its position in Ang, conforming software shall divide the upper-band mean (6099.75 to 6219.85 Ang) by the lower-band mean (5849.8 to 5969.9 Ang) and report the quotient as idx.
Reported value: 1.1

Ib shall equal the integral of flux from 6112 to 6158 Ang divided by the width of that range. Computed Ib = 35.6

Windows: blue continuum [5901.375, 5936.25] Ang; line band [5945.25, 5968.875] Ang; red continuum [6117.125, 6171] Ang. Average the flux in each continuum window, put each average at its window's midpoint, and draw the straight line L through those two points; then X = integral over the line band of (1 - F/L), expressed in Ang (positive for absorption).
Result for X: -0.5 Ang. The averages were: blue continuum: 35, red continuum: 35.2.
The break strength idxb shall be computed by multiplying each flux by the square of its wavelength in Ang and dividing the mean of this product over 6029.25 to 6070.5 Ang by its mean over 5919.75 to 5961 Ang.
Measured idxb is 1.05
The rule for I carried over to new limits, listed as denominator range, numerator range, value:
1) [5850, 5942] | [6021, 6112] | 1.12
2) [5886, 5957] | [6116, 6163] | 1.11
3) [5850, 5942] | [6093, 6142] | 1.13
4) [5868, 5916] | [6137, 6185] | 1.14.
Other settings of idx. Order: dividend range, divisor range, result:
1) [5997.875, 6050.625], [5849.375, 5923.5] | 1.09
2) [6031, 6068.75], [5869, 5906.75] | 1.17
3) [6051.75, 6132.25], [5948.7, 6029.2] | 1.06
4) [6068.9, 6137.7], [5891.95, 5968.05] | 1.11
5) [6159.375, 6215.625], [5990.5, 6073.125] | 1.02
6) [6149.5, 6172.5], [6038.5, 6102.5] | 0.98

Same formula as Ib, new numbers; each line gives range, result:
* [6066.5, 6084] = 36.8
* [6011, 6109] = 36.4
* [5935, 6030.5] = 35.9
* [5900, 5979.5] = 35.6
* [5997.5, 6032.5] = 35.4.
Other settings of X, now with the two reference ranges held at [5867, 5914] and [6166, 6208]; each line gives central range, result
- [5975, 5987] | -0.56 Ang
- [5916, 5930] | -1.00 Ang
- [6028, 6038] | -0.41 Ang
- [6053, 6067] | -1.05 Ang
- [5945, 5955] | -0.72 Ang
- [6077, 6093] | -0.85 Ang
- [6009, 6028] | -0.72 Ang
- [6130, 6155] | -0.43 Ang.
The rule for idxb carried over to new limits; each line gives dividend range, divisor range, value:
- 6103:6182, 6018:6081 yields 1.01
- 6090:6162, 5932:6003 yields 1.05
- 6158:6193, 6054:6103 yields 0.98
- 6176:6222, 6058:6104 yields 0.98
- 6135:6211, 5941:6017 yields 1.04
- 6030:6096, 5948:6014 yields 1.04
